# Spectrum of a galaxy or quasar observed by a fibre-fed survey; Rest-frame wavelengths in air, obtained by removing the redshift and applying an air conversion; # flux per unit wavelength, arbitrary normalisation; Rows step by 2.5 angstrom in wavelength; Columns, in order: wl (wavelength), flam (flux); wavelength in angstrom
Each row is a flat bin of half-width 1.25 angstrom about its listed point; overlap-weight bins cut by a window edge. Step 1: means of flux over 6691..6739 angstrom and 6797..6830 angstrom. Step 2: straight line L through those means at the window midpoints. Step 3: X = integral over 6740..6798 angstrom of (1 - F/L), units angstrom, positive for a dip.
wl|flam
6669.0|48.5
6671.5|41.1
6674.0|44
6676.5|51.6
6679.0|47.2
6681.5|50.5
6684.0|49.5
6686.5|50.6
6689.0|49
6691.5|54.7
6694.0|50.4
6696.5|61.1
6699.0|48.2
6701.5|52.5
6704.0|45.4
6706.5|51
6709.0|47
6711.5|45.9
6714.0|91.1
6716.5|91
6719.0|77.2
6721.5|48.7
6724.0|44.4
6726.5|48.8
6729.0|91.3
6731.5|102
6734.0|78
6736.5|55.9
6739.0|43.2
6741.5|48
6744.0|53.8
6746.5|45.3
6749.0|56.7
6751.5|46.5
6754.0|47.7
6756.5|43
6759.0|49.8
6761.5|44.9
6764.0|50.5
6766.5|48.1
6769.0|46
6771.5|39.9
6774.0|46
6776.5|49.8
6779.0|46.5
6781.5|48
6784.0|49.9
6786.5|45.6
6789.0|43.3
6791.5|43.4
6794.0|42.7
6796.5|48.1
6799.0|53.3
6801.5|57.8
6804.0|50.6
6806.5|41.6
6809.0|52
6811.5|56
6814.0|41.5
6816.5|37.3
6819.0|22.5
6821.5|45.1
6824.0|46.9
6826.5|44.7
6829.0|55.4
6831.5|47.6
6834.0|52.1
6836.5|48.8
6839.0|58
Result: 6.8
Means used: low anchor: 62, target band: 47.1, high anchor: 46.5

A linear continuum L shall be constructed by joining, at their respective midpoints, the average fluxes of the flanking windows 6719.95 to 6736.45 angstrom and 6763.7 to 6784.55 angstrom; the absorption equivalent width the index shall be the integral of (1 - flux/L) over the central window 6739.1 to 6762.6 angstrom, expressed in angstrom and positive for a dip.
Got 3.8 angstrom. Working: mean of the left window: 68.1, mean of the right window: 46.9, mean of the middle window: 48.2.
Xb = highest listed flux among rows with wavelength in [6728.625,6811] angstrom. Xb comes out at 102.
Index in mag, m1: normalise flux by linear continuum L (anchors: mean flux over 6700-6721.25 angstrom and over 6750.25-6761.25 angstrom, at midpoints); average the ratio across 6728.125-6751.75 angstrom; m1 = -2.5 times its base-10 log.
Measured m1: -0.188 mag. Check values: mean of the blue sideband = 61.8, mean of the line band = 62.3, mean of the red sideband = 46.6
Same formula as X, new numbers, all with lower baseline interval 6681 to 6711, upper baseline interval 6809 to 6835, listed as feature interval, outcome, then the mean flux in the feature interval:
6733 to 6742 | -1.37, 56.4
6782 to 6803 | -0.72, 48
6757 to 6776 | 0.47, 46.5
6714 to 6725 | -4.21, 68.7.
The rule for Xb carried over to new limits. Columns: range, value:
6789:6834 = 57.8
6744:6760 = 56.7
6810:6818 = 56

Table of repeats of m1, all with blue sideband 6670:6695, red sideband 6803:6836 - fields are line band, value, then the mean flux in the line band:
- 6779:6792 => 0.005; 46.2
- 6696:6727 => -0.202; 58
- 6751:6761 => 0.012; 46.6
